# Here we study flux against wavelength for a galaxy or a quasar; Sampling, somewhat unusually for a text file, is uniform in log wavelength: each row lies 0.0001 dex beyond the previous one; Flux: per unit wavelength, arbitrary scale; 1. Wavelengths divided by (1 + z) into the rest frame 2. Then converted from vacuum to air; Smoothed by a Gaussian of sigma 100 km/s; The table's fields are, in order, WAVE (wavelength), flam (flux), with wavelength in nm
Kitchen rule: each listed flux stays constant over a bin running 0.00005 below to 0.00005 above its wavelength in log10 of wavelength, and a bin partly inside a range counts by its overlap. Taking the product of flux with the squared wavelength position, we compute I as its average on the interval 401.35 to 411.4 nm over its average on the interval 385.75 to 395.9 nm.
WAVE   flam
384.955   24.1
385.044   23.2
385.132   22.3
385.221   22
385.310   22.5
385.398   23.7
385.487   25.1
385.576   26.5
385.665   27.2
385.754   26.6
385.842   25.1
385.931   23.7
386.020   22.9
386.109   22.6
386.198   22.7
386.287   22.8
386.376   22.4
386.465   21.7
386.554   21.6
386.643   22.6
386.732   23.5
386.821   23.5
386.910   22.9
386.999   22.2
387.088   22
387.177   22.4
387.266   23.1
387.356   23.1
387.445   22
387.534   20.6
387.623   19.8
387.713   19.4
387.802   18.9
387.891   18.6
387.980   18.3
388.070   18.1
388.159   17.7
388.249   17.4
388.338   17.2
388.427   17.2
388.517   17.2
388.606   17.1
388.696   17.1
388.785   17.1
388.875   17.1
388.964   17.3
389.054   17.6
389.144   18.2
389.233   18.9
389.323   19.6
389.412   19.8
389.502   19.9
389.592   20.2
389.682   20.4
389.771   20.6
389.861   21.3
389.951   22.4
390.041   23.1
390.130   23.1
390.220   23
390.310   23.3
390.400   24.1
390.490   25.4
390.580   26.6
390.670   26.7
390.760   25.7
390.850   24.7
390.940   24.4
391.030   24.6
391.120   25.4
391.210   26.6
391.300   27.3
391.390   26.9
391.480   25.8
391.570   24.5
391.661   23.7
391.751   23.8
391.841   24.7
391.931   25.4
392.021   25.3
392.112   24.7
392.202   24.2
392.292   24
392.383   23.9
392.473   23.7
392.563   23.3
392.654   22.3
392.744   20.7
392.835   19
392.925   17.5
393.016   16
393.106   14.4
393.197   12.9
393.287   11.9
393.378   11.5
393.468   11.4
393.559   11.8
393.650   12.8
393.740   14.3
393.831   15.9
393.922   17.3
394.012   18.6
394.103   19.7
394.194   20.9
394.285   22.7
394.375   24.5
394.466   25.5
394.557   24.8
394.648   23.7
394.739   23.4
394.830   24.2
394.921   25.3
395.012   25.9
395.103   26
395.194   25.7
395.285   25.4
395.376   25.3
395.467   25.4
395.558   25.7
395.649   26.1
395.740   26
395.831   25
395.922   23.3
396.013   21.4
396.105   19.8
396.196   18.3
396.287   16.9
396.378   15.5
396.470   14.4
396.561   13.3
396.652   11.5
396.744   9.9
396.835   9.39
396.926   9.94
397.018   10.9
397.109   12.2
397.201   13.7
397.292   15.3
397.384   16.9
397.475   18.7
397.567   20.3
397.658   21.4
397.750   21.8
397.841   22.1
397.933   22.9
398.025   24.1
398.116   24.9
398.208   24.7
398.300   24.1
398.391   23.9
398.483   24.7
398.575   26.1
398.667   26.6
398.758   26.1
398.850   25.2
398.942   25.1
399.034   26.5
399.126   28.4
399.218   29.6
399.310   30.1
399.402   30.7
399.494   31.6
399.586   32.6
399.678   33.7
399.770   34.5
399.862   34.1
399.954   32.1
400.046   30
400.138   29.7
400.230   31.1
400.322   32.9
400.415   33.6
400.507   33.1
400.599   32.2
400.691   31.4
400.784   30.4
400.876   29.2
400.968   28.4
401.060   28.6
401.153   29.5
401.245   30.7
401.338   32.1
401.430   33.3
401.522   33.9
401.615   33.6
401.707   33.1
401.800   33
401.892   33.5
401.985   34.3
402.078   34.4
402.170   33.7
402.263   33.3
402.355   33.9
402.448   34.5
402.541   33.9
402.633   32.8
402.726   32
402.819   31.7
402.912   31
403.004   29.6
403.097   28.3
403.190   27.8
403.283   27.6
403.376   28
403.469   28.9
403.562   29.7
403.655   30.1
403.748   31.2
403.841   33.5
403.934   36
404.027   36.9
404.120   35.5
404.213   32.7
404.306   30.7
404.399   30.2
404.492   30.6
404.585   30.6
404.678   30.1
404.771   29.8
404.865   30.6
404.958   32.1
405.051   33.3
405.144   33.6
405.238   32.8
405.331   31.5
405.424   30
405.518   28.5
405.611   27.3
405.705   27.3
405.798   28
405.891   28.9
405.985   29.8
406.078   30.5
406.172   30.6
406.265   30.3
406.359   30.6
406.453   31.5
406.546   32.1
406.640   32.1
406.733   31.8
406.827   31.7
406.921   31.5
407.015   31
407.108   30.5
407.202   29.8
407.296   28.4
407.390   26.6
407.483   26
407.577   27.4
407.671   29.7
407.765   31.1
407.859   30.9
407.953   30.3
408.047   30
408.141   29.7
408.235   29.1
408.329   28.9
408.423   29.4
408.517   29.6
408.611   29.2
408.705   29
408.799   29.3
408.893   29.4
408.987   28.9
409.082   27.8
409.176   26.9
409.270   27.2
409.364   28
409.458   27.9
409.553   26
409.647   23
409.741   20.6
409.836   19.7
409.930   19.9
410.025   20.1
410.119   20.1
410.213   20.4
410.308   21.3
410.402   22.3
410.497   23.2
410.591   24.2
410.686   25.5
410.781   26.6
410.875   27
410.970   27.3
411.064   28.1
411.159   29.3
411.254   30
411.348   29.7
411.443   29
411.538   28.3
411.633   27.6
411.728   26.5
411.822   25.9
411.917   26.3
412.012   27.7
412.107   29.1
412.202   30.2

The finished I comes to 1.47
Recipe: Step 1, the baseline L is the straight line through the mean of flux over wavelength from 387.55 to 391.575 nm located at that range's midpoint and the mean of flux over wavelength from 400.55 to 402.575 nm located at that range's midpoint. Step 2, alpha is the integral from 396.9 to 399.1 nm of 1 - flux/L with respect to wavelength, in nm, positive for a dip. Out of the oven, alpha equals 0.59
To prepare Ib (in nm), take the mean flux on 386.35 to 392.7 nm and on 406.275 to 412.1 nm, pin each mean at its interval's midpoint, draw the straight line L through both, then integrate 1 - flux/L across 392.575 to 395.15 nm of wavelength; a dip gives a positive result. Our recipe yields 0.45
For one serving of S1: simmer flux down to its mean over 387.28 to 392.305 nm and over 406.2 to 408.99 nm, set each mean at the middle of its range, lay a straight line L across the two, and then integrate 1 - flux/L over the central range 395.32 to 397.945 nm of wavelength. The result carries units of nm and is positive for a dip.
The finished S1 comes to 0.68 nm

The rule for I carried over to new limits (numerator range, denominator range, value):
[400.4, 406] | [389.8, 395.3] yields 1.50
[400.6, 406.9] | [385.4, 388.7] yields 1.59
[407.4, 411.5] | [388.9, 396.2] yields 1.32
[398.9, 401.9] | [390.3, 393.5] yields 1.46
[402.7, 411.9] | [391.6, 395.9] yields 1.43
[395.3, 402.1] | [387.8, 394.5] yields 1.29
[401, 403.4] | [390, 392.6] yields 1.36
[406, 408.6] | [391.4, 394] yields 1.65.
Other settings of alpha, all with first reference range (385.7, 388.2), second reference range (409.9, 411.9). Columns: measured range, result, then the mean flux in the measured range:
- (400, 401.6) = -0.49 nm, 31.2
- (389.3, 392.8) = -0.20 nm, 23.7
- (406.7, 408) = -0.25 nm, 29.7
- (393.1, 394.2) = 0.39 nm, 14.7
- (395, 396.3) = -0.04 nm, 23.9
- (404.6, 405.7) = -0.28 nm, 30.7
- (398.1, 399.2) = -0.10 nm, 25.6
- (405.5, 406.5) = -0.19 nm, 29.4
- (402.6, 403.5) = -0.20 nm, 29.7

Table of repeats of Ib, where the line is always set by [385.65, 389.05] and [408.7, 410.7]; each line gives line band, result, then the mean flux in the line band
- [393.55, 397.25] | 0.41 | 19.6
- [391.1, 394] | 0.17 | 20.3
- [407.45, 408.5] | -0.23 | 29.4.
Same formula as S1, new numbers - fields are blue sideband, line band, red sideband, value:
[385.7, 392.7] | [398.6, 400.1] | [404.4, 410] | -0.21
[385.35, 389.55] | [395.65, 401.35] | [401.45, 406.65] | 0.76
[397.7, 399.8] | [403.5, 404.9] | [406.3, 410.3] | -0.23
